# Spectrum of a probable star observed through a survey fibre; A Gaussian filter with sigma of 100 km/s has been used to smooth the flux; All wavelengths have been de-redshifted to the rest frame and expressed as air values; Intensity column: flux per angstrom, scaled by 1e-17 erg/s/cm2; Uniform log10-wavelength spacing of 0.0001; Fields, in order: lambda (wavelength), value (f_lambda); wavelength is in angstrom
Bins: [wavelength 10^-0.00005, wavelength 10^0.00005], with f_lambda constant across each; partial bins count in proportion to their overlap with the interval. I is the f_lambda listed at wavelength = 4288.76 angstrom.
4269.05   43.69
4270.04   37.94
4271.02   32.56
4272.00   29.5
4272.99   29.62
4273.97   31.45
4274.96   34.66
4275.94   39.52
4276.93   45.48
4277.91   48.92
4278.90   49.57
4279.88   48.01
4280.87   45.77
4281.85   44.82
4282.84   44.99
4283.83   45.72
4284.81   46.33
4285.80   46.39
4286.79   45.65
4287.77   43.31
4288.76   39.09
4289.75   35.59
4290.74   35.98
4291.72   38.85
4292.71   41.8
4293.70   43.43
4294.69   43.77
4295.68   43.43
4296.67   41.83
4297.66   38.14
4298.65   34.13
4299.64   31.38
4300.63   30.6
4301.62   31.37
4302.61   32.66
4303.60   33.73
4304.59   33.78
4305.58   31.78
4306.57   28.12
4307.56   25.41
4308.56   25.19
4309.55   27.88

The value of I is 39.09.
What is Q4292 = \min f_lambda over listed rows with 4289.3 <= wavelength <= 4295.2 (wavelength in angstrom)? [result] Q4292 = 35.59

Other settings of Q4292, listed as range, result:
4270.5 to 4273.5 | 29.5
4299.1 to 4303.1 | 30.6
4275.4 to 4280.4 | 39.52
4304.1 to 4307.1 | 28.12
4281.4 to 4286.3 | 44.82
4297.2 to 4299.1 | 34.13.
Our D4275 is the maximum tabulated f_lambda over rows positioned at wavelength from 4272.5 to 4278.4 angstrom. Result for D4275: 48.92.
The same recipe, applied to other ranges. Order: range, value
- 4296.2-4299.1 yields 41.83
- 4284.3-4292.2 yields 46.39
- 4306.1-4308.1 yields 28.12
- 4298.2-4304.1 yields 34.13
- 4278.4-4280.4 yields 49.57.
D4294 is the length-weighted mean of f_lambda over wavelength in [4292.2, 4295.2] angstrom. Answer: 42.9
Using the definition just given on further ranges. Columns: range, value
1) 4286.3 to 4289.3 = 42.6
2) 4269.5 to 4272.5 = 33.4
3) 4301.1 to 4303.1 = 32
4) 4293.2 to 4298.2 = 42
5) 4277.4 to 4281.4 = 48.1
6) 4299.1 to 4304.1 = 32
